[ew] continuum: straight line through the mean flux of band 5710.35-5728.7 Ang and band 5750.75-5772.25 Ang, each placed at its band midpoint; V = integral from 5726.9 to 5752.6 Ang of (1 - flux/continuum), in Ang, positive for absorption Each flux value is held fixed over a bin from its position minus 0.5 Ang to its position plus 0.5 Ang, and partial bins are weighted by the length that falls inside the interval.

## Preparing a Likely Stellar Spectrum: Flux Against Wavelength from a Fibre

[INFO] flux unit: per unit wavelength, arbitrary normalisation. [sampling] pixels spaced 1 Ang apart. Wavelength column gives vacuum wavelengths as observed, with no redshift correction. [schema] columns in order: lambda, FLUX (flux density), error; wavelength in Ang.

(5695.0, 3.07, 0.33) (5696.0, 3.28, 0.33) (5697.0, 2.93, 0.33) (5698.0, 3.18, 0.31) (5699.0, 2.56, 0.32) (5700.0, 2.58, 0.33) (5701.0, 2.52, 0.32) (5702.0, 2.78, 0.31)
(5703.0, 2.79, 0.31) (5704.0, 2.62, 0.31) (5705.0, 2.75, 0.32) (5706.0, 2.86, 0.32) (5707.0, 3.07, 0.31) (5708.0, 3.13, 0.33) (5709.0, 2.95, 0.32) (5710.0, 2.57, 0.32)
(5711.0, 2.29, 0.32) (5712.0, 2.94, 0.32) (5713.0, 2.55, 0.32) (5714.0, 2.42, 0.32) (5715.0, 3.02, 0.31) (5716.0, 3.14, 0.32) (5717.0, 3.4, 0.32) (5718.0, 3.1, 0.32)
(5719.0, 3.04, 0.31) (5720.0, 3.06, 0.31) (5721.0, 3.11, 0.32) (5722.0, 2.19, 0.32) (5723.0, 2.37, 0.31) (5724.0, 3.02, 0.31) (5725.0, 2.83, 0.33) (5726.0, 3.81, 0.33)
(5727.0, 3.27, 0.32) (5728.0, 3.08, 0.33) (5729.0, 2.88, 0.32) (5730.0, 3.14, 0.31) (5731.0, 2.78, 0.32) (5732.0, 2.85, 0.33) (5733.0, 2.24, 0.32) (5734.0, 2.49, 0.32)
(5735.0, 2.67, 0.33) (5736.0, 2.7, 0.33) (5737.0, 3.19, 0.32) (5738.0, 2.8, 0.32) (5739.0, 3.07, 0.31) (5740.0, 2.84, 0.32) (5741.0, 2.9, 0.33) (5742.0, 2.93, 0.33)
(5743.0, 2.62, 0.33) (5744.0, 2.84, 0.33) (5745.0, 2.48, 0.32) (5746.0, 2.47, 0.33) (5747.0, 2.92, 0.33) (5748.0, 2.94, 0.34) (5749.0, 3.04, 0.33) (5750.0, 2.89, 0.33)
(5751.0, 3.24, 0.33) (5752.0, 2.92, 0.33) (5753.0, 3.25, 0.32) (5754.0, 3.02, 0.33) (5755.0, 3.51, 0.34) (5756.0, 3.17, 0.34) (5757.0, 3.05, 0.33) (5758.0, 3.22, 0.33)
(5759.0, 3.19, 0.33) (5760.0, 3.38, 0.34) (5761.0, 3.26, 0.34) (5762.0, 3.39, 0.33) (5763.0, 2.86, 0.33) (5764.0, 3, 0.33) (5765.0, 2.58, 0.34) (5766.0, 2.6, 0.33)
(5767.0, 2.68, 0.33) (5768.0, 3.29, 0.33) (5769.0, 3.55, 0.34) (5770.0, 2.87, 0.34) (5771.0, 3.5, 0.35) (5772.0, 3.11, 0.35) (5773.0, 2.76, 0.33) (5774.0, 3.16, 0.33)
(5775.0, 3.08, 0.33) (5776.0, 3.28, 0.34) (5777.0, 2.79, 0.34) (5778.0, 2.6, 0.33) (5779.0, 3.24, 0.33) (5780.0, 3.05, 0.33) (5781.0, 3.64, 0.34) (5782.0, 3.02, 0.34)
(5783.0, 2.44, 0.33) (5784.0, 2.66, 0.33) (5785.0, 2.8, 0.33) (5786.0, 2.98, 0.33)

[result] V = 1.4 Ang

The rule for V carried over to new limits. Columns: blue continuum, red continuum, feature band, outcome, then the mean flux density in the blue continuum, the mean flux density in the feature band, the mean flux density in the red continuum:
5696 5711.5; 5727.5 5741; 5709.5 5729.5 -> -0.68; 2.79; 2.9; 2.83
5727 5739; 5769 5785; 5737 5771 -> -0.92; 2.83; 3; 3.02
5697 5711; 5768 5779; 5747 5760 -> -0.53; 2.78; 3.12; 3.09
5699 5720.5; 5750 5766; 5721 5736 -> 0.53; 2.83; 2.83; 3.11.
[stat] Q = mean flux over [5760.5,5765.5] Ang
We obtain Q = 3.02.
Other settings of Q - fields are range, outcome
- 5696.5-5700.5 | 2.81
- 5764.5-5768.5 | 2.79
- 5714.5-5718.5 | 3.17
